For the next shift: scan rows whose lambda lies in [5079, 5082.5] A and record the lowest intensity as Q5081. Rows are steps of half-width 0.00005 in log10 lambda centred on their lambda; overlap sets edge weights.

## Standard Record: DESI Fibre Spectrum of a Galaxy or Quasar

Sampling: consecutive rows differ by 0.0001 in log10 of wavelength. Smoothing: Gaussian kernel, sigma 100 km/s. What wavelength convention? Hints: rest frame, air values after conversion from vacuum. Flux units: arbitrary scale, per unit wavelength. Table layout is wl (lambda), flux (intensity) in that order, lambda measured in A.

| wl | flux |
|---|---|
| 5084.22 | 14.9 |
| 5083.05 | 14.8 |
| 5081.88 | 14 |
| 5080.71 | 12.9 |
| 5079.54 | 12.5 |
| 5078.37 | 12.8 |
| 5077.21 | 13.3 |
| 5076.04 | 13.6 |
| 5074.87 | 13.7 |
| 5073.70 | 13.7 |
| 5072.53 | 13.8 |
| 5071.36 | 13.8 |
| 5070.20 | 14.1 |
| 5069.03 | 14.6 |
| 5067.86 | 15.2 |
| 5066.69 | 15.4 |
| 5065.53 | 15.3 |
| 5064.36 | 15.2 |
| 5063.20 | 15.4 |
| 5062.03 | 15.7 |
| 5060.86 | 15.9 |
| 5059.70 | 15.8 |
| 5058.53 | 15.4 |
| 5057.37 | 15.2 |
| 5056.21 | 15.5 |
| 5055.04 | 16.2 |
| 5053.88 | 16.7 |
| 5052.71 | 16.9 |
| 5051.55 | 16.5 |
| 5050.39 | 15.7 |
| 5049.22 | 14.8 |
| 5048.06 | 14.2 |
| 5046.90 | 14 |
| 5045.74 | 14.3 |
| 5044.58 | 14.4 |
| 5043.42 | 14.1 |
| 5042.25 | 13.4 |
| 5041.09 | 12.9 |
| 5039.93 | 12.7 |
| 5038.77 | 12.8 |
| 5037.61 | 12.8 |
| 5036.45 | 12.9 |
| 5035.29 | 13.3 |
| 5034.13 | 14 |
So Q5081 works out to 12.5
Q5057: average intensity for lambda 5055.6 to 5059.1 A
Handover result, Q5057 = 15.4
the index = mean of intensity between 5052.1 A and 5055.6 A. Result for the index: 16.6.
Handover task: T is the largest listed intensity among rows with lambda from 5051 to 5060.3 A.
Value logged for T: 16.9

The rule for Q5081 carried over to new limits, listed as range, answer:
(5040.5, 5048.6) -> 12.9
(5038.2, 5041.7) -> 12.7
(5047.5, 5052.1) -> 14.2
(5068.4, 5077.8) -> 13.3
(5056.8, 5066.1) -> 15.2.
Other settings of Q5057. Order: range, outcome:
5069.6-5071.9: 14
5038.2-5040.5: 12.8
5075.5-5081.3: 13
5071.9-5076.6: 13.7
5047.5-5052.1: 15.3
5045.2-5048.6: 14.2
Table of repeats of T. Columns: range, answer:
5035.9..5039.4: 12.9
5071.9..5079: 13.8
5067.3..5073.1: 15.2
